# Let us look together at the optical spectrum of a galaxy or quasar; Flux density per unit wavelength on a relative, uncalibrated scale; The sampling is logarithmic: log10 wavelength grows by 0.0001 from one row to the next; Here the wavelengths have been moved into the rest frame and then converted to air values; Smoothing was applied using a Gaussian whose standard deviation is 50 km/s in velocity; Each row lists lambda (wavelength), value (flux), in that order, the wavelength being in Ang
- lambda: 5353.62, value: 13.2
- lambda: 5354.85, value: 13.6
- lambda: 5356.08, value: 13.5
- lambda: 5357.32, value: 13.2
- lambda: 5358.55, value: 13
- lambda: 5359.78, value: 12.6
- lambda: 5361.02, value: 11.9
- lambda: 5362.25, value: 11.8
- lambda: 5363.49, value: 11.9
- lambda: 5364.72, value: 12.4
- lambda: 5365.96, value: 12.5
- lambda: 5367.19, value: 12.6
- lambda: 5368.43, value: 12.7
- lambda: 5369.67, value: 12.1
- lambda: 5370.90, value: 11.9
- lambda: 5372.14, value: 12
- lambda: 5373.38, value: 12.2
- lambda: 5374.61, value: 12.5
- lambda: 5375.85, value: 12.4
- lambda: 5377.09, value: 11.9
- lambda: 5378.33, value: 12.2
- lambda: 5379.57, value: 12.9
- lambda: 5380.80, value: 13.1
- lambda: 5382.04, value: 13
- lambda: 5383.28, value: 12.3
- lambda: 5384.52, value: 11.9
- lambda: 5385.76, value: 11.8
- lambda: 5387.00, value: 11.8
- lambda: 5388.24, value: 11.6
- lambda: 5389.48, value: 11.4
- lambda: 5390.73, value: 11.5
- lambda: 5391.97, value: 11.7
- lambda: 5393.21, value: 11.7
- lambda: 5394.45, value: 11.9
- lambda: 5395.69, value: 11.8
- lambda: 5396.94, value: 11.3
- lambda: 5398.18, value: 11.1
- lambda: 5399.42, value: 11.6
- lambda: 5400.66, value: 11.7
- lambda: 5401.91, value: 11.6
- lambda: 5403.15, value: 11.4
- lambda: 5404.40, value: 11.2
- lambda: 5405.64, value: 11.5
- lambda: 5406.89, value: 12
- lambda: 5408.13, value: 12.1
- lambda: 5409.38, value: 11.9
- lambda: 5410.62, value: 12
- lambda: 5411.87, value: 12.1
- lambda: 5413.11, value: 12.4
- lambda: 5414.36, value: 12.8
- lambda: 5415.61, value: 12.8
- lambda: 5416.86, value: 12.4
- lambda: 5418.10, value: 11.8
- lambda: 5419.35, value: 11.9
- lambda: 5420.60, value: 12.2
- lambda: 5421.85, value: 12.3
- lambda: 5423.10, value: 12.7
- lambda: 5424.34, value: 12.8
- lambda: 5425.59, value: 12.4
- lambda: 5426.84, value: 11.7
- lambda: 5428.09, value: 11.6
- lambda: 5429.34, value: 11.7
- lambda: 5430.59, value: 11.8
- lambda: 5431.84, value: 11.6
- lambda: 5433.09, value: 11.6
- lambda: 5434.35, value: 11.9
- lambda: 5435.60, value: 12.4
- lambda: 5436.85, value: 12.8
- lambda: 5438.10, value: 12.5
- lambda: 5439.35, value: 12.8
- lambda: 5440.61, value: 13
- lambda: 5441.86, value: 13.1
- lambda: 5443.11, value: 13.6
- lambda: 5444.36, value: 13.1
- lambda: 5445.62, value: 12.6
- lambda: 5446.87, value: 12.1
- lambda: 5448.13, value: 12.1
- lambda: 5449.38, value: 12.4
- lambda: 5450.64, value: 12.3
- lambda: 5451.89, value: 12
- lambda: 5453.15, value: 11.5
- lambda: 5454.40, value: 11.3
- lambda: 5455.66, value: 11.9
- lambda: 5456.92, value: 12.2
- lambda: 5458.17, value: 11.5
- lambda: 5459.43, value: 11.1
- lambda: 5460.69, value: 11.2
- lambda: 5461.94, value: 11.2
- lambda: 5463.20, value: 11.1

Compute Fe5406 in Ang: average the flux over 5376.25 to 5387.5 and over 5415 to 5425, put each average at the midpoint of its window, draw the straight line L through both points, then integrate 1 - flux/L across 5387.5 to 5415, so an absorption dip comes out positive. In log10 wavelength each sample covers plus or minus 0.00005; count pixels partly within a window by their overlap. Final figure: 1.35 Ang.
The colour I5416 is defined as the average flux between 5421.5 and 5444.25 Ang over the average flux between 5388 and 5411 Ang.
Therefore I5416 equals 1.1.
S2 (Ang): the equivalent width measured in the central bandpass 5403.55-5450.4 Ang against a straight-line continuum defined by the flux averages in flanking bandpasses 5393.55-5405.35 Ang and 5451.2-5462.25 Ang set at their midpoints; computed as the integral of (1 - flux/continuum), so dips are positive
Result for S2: -2.91 Ang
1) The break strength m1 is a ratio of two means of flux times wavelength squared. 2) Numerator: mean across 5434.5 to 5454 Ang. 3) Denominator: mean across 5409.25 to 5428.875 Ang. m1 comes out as 1.03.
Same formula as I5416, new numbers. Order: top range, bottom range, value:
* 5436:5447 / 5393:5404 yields 1.11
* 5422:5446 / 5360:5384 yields 1.01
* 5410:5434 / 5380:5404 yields 1.03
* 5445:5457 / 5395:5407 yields 1.05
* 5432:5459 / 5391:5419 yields 1.04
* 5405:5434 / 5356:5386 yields 0.97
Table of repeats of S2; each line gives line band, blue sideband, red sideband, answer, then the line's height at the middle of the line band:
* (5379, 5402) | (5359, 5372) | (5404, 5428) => 0.6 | 12.2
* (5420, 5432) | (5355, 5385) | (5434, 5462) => 0.2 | 12.3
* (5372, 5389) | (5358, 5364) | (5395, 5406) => -0.6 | 11.9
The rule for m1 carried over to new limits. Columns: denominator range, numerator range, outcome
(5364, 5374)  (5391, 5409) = 0.96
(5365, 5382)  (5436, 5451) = 1.05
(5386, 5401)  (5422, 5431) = 1.06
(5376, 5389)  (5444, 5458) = 1.01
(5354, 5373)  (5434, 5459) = 1.02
